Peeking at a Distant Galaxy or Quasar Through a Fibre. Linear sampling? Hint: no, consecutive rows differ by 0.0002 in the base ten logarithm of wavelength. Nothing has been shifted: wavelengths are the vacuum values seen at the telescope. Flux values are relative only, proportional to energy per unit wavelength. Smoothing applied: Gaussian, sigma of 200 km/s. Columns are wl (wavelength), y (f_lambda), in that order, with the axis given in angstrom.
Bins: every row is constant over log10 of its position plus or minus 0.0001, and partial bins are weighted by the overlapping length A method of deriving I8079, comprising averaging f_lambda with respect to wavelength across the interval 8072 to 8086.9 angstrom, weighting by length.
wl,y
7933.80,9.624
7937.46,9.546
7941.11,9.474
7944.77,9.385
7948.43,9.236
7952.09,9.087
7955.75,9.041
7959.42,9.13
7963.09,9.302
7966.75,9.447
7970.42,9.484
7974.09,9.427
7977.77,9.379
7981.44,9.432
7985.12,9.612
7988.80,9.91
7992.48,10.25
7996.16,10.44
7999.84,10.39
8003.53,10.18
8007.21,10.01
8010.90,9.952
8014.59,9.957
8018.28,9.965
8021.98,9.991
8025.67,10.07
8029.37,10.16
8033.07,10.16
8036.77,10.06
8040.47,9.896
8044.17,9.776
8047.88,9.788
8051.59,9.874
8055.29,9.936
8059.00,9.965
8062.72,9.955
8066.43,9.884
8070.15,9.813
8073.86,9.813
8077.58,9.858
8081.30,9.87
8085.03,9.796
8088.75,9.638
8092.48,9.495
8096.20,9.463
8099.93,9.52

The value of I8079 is 9.84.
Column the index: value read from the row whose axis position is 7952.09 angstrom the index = 9.087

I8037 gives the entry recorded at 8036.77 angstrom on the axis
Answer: 10.06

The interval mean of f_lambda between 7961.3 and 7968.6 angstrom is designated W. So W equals 9.38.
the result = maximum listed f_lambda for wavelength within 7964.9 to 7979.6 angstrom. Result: 9.484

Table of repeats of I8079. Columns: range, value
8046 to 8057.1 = 9.87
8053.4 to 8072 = 9.91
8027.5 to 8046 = 10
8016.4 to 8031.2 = 10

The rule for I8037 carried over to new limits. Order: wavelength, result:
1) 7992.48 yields 10.25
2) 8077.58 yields 9.858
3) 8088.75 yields 9.638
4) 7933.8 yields 9.624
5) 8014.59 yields 9.957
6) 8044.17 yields 9.776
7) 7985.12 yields 9.612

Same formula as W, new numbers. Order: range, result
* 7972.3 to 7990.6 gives 9.55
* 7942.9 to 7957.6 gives 9.19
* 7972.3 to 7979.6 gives 9.39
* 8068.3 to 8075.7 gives 9.82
